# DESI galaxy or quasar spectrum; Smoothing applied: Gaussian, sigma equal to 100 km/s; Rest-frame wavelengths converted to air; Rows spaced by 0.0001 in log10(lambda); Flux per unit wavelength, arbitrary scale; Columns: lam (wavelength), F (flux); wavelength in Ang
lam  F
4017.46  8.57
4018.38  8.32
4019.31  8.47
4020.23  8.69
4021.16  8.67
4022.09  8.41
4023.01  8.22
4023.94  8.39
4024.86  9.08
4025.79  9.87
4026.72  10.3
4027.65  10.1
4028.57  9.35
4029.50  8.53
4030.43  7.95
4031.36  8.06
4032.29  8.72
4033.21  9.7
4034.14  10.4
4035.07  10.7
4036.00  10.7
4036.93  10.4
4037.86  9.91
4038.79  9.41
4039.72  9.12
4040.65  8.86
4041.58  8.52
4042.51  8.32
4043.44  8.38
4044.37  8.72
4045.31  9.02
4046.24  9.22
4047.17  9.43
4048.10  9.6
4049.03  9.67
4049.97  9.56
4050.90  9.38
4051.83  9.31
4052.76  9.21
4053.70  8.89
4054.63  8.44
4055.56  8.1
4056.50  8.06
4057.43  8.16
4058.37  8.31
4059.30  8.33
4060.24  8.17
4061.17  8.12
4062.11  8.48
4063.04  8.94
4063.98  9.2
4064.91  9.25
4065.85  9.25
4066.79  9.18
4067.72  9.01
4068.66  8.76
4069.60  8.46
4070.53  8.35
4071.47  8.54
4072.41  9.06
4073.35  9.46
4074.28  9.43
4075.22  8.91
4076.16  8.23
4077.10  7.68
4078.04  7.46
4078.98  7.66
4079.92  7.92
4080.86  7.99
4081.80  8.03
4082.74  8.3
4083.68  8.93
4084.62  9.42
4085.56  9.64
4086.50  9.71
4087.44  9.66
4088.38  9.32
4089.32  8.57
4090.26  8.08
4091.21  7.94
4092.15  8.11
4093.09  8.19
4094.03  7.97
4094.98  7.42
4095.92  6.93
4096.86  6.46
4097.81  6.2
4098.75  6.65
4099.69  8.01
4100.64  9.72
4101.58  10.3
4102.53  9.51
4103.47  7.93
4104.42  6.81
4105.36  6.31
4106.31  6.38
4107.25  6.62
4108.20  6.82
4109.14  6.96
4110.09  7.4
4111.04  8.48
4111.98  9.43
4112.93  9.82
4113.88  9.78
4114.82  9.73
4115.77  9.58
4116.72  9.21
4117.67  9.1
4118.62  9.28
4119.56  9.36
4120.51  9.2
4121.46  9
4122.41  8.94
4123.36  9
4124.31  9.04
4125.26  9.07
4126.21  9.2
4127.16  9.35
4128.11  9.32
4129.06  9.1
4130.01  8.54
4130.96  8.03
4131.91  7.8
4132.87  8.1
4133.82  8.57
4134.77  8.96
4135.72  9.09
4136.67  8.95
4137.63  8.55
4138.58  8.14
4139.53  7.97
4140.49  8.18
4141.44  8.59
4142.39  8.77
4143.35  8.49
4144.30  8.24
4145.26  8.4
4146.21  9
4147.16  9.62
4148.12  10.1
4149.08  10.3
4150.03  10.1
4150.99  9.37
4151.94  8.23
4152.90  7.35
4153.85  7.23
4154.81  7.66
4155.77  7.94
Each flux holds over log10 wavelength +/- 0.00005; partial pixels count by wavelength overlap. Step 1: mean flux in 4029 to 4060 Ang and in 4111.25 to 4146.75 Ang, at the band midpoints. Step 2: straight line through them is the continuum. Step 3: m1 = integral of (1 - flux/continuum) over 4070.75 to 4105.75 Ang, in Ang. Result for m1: 2.7 Ang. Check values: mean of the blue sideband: 9.05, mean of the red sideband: 8.89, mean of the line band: 8.29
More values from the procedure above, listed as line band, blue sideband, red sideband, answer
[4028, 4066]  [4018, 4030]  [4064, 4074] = -0.28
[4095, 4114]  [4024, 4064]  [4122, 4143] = 2.22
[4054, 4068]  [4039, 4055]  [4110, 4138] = 0.68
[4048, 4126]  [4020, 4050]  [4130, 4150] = 3.73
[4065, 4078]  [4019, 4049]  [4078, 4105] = -0.30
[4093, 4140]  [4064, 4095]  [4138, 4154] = 1.54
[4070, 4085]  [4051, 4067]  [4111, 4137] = 0.56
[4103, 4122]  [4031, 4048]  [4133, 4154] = 1.19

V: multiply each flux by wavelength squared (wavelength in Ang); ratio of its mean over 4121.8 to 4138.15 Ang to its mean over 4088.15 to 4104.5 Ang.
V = 1.12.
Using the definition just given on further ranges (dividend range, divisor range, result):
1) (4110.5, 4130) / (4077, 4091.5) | 1.10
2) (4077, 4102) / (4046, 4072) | 0.95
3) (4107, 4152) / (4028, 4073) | 1.02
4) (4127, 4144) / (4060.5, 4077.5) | 1.01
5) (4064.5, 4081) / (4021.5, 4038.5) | 0.94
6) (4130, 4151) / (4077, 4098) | 1.10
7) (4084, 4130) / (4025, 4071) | 0.97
